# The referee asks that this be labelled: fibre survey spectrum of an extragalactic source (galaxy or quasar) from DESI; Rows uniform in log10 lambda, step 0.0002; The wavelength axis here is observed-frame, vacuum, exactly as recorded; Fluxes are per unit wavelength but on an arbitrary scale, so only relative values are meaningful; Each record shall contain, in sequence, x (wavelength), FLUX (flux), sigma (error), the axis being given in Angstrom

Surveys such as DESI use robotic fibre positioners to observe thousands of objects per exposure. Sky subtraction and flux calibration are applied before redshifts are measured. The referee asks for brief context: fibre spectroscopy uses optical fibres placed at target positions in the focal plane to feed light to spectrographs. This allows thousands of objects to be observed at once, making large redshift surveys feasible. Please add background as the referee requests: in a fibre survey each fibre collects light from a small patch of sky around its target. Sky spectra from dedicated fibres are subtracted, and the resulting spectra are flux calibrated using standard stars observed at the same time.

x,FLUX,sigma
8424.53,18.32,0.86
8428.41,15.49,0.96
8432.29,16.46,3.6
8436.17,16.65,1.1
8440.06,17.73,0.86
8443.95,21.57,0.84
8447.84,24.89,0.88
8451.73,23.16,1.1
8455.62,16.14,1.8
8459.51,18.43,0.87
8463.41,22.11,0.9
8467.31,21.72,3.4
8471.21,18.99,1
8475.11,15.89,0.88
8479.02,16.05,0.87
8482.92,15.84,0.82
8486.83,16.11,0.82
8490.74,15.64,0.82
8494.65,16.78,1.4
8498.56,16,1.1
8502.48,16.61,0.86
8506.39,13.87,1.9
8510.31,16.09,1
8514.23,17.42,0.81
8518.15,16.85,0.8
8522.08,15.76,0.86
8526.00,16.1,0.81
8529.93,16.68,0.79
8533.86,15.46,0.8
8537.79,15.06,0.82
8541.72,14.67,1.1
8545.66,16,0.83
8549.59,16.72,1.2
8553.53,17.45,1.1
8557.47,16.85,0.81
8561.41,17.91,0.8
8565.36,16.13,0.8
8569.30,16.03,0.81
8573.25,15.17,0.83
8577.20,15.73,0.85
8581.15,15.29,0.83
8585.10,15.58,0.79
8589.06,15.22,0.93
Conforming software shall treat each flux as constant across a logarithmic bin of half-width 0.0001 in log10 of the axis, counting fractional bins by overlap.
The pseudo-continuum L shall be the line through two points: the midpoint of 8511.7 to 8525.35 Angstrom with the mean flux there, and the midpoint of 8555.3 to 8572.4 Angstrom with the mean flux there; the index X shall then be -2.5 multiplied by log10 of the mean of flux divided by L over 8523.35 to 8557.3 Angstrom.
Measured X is 0.037 mag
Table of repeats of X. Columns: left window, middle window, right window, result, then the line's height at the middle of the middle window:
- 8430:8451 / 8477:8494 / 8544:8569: 0.160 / 18.5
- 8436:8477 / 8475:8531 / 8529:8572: 0.124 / 18.1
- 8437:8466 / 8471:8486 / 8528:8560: 0.172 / 19.2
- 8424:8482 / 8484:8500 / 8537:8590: 0.111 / 17.9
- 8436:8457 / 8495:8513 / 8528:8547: 0.100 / 17.3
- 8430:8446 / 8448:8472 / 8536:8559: -0.160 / 17.7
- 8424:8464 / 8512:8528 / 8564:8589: 0.038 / 17.1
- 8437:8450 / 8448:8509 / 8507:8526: 0.063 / 18.8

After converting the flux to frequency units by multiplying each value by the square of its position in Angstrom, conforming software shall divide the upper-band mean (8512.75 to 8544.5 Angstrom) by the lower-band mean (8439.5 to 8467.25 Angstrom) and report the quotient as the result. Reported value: 0.78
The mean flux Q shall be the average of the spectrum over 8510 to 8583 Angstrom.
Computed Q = 16.2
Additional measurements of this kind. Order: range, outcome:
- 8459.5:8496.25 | 17.7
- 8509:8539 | 16.2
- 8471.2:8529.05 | 16.2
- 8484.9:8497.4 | 16.2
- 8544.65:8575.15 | 16.6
